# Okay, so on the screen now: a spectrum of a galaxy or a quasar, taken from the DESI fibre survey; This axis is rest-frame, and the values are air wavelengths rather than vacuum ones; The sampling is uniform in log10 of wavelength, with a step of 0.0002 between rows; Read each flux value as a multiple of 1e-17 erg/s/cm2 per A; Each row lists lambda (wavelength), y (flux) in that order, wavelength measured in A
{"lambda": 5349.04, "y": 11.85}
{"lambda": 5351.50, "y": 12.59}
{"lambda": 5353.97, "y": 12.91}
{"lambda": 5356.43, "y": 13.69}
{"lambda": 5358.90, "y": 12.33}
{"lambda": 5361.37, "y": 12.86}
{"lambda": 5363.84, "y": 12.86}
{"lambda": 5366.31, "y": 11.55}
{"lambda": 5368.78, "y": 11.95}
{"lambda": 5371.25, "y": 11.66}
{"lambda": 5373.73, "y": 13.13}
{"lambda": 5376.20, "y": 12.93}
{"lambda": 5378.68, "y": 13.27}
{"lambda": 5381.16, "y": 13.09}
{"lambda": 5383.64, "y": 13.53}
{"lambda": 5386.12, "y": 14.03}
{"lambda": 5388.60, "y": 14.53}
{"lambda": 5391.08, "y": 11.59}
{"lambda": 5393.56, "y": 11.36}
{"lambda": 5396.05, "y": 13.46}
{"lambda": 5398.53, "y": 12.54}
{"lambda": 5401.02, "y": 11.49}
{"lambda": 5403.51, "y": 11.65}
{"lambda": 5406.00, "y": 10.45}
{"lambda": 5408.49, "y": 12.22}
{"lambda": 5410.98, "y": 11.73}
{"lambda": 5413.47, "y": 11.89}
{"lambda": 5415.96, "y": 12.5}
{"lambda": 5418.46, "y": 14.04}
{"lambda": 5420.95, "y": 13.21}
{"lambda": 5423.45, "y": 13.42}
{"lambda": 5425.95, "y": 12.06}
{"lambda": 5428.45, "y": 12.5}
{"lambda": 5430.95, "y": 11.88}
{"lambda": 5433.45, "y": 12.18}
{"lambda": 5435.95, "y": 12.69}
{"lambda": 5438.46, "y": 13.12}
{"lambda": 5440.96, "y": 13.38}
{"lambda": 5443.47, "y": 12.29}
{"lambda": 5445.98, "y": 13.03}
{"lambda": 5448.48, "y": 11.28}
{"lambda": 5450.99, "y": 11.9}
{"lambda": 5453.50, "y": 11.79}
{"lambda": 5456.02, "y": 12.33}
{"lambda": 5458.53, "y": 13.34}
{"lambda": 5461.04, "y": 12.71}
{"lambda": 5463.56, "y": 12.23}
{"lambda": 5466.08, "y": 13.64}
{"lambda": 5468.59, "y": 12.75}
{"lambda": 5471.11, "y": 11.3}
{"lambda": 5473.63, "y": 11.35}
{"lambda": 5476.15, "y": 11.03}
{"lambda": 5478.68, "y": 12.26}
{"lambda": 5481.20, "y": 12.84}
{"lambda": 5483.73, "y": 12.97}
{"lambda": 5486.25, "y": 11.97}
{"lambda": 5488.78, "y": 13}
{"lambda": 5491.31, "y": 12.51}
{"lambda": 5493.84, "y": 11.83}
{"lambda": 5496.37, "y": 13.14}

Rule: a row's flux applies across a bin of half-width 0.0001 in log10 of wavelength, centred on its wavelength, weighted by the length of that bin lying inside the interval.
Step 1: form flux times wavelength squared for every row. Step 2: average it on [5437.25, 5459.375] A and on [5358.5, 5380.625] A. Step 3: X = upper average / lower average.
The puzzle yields 1.03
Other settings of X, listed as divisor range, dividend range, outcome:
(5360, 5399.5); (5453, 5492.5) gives 1.00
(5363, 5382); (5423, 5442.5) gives 1.03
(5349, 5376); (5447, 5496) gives 1.02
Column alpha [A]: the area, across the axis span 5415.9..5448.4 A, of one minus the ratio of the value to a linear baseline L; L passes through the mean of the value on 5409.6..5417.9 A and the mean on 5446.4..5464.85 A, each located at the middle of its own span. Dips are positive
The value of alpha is -1.4 A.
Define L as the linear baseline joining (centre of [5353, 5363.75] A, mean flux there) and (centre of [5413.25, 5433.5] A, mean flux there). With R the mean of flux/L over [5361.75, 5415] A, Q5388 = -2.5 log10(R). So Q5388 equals 0.03 mag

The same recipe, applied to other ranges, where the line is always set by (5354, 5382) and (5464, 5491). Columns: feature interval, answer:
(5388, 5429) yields 0.016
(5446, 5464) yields 0.009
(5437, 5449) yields -0.024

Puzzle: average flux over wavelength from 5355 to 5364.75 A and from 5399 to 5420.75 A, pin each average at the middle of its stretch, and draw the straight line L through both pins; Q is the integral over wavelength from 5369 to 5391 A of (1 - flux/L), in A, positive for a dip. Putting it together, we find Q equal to -0.9 A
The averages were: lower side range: 12.9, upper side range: 12.1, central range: 13.1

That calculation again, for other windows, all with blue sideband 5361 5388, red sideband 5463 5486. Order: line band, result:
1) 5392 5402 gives 0.4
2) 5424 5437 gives 0.2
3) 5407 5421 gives 0.1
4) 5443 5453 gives 0.3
